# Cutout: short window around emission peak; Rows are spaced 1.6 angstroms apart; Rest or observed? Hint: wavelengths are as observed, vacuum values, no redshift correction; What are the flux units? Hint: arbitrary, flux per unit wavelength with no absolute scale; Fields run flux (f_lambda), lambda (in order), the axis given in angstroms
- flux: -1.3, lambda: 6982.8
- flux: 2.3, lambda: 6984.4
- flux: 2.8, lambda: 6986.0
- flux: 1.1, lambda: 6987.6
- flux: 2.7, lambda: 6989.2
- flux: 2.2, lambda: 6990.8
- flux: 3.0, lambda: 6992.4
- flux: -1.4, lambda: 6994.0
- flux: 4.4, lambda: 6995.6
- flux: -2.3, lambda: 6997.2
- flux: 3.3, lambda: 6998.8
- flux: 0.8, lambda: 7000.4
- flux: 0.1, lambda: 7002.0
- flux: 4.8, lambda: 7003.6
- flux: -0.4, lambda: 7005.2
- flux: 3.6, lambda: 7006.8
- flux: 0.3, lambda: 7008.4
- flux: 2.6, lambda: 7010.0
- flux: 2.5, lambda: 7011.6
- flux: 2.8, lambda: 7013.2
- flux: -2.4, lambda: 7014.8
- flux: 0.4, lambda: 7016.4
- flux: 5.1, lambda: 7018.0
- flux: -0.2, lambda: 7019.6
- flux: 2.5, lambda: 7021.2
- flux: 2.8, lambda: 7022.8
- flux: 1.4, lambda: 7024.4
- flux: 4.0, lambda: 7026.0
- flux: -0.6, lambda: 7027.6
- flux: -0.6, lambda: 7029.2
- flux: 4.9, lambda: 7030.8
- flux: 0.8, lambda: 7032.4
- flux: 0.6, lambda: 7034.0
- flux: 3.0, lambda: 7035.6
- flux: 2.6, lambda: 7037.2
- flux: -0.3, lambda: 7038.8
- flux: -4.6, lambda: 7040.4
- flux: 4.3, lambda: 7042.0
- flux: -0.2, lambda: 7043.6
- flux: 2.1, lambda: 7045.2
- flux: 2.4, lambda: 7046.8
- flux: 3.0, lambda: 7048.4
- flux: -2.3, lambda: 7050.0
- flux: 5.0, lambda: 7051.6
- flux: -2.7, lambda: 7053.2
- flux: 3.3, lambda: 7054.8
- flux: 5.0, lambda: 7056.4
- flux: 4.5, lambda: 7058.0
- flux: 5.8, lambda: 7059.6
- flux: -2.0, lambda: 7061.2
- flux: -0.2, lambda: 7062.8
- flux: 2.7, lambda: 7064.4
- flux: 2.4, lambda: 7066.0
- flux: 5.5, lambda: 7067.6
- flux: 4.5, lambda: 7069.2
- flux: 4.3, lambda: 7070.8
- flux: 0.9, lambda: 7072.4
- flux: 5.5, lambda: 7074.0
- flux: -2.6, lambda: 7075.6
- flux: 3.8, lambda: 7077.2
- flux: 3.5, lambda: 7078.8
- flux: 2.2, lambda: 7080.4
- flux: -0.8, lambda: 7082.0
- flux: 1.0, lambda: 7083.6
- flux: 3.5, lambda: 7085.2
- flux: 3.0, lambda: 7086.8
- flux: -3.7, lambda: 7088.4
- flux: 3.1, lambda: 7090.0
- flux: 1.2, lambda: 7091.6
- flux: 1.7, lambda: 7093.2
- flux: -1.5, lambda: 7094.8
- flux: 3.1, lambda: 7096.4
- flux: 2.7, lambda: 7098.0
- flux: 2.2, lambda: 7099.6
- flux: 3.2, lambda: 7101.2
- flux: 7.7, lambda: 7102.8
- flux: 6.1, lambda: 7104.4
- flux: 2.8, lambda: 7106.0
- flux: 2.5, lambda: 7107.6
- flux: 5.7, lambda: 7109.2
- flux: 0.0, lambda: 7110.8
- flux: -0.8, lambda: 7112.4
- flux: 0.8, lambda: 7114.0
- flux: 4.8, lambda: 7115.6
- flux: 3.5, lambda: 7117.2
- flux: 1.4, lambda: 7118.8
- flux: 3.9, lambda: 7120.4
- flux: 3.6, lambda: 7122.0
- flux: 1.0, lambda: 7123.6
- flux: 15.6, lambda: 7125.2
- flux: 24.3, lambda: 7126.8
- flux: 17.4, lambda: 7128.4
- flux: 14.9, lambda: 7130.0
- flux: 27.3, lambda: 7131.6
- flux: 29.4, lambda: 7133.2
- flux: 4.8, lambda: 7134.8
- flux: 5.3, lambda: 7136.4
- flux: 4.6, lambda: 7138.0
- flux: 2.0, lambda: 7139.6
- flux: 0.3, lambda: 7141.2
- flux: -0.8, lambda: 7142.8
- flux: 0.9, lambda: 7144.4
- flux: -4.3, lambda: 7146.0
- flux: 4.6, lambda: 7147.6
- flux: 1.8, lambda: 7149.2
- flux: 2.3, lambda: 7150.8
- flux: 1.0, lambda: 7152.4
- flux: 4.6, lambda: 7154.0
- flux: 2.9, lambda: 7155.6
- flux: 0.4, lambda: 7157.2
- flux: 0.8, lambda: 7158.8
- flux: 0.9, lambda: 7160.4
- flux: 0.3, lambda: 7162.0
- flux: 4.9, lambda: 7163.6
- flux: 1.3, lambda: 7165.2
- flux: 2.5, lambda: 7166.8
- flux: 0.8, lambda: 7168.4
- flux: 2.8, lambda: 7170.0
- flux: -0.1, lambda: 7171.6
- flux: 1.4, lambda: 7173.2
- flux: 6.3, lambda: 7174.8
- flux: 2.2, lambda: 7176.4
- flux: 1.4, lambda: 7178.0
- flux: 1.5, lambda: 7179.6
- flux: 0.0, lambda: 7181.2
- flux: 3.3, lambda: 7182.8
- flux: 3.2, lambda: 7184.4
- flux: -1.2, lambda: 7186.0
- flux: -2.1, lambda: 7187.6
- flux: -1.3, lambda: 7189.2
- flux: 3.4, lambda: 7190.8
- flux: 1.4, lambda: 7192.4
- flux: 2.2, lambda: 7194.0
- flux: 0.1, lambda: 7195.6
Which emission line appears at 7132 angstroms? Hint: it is [O II]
